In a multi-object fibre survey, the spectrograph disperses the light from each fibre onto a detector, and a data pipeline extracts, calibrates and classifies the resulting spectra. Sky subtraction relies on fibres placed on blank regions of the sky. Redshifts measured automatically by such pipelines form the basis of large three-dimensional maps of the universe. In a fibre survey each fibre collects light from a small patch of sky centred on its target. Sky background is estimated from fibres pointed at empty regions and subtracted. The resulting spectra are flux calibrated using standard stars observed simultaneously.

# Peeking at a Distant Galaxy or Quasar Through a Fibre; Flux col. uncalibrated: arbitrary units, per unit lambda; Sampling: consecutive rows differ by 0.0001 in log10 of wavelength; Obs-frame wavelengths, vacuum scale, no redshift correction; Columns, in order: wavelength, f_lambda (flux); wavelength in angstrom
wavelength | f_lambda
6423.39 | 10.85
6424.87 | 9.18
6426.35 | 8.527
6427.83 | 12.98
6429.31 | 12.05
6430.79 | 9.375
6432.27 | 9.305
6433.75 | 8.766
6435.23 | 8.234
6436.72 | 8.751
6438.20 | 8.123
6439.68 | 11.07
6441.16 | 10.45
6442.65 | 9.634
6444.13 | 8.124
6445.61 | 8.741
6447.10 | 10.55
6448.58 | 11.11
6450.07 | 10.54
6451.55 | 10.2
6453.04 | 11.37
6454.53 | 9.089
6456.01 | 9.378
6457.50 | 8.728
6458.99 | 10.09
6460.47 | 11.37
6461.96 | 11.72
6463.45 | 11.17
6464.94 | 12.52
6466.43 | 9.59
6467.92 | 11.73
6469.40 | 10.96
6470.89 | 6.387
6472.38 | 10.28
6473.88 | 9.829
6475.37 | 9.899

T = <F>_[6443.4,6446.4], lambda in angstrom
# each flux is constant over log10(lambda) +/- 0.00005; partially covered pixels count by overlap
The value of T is 8.46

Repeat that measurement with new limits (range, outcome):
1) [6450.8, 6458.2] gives 9.76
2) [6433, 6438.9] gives 8.47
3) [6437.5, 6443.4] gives 9.83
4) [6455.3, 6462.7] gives 10.3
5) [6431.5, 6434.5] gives 9.05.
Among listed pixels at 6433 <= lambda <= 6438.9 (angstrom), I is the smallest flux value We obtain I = 8.123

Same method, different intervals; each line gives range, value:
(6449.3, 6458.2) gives 8.728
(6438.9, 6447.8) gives 8.124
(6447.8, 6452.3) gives 10.2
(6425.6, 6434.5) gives 8.527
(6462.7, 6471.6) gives 6.387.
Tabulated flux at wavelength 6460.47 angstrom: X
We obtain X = 11.37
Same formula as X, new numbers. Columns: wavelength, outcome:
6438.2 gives 8.123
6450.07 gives 10.54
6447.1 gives 10.55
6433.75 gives 8.766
